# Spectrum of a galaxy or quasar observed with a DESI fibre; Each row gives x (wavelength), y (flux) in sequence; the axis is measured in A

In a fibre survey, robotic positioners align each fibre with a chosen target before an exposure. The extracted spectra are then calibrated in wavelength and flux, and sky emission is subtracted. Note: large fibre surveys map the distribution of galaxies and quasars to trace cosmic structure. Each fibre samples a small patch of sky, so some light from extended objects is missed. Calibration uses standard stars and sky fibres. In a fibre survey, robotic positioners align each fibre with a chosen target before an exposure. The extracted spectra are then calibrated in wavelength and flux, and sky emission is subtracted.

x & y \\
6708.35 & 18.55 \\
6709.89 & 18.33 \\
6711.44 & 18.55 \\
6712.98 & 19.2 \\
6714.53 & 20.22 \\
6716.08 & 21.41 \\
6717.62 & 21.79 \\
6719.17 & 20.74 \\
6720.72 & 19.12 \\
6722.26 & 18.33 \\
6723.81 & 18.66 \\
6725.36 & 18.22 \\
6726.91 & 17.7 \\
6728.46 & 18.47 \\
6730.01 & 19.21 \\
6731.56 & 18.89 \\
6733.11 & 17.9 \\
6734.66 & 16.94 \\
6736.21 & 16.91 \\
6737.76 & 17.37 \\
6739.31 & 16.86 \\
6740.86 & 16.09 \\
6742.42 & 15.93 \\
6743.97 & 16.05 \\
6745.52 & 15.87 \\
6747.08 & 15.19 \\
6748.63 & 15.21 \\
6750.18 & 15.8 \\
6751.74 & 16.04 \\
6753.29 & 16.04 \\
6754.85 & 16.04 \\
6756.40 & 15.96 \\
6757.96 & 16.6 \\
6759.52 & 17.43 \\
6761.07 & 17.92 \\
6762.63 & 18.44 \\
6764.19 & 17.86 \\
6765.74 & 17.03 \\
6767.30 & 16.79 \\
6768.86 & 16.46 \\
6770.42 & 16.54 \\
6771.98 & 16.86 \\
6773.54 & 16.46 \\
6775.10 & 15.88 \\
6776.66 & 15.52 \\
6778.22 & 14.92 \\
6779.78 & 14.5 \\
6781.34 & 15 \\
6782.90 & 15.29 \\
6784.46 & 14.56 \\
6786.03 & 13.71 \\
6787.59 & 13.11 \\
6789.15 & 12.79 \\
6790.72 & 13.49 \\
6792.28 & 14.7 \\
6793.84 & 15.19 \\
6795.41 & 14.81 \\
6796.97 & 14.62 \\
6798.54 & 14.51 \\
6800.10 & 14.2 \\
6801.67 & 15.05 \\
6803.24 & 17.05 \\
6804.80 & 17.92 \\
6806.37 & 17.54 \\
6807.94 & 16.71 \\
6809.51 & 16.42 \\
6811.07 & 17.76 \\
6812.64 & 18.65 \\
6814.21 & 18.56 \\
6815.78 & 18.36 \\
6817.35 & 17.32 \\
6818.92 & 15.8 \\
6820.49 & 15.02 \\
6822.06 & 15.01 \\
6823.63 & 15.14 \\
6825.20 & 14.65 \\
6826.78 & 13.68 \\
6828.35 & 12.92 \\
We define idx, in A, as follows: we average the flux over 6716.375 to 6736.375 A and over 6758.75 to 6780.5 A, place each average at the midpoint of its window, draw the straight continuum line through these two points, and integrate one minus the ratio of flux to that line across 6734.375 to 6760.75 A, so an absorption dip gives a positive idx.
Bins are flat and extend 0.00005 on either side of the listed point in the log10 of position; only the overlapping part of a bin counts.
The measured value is 2.2 A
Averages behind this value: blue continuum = 18.8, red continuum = 16.6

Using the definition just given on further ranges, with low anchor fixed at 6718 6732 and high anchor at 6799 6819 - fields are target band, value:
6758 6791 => 3.7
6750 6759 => 1.0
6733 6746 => 1.4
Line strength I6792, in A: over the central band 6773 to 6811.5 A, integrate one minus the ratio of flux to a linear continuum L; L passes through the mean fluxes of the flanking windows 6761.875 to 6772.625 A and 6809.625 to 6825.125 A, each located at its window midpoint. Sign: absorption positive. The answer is 3.85 A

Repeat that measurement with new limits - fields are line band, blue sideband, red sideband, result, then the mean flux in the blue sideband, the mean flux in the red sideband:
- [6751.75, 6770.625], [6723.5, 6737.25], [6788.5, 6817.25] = 0.3 A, 18.1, 16.1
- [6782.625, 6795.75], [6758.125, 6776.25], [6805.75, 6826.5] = 2.1 A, 17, 16.6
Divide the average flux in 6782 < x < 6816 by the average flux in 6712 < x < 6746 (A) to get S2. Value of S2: 0.85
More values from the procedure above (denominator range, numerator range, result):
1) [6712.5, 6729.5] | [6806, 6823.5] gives 0.87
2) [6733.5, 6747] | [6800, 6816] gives 1.04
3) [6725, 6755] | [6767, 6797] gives 0.89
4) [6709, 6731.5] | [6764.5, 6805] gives 0.79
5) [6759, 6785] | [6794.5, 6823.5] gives 1.00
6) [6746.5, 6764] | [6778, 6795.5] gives 0.87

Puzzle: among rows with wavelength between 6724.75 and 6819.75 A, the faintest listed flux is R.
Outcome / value 12.79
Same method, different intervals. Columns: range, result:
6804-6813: 16.42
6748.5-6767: 15.21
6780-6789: 13.11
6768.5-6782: 14.5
